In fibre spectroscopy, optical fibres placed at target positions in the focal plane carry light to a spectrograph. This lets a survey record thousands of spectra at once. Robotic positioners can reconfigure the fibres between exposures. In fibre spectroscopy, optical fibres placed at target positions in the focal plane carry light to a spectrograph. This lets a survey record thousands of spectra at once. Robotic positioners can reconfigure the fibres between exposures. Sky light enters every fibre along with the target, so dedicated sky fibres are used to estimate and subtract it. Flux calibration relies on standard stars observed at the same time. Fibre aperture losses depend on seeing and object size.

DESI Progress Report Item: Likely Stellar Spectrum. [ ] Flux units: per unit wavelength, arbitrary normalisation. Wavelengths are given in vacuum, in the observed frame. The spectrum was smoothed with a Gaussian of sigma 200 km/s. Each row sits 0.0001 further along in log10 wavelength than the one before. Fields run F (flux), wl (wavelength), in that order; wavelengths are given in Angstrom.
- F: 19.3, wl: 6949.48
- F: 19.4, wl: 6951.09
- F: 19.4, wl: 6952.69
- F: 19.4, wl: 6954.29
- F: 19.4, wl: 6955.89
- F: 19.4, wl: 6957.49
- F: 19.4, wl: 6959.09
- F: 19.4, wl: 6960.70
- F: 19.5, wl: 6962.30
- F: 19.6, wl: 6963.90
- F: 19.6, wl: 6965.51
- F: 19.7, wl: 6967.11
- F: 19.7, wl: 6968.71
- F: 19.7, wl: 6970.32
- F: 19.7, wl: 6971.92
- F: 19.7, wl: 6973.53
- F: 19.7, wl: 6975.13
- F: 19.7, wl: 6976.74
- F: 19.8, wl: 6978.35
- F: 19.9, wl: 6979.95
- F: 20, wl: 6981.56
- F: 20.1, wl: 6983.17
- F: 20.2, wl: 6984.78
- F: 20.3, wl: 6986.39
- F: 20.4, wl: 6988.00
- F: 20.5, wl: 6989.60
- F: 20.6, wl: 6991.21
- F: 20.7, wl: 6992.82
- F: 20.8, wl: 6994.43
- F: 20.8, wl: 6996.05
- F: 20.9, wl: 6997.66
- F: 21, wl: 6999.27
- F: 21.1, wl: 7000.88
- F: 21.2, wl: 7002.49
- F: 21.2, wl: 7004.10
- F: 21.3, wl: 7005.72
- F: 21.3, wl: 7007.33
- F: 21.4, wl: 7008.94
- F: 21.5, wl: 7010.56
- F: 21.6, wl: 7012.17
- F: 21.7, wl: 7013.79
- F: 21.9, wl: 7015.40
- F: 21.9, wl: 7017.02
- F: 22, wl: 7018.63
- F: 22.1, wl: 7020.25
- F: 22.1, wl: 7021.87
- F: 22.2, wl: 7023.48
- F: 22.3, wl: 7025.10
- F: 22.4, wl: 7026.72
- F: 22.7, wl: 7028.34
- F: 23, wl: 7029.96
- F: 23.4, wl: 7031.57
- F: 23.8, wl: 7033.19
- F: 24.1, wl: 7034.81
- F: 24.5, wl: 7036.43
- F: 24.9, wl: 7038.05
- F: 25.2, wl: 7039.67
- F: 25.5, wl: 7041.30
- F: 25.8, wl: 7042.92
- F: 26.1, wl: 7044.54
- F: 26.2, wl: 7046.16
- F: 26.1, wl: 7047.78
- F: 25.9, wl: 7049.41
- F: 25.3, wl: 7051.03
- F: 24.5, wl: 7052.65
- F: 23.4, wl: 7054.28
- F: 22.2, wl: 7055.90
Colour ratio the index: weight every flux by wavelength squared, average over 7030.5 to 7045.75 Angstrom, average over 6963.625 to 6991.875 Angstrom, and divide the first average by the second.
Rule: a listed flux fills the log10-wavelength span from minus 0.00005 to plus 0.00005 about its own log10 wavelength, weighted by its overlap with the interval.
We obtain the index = 1.27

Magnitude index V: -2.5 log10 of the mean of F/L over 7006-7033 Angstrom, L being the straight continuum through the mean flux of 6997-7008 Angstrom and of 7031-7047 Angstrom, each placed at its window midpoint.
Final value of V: 0.04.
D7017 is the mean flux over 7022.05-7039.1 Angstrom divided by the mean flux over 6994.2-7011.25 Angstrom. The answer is 1.1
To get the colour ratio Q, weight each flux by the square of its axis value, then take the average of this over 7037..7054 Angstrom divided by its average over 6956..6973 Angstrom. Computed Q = 1.33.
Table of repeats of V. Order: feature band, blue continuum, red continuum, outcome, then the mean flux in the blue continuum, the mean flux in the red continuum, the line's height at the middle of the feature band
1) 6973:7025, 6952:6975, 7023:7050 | 0.047 mag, 19.6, 24.4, 21.9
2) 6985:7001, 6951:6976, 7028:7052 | 0.048 mag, 19.6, 24.9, 21.6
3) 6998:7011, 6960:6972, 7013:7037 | 0.019 mag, 19.6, 22.7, 21.6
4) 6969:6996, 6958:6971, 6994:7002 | 0.010 mag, 19.6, 20.9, 20.3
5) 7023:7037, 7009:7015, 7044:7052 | 0.028 mag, 21.6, 25.9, 23.7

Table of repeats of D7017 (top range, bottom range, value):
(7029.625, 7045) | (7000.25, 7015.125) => 1.15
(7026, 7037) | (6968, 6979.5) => 1.19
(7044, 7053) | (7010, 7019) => 1.18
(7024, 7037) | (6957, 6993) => 1.17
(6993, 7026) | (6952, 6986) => 1.09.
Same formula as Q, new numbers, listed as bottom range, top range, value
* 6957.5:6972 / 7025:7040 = 1.23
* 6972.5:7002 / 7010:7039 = 1.13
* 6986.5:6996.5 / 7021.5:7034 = 1.12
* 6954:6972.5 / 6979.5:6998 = 1.05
